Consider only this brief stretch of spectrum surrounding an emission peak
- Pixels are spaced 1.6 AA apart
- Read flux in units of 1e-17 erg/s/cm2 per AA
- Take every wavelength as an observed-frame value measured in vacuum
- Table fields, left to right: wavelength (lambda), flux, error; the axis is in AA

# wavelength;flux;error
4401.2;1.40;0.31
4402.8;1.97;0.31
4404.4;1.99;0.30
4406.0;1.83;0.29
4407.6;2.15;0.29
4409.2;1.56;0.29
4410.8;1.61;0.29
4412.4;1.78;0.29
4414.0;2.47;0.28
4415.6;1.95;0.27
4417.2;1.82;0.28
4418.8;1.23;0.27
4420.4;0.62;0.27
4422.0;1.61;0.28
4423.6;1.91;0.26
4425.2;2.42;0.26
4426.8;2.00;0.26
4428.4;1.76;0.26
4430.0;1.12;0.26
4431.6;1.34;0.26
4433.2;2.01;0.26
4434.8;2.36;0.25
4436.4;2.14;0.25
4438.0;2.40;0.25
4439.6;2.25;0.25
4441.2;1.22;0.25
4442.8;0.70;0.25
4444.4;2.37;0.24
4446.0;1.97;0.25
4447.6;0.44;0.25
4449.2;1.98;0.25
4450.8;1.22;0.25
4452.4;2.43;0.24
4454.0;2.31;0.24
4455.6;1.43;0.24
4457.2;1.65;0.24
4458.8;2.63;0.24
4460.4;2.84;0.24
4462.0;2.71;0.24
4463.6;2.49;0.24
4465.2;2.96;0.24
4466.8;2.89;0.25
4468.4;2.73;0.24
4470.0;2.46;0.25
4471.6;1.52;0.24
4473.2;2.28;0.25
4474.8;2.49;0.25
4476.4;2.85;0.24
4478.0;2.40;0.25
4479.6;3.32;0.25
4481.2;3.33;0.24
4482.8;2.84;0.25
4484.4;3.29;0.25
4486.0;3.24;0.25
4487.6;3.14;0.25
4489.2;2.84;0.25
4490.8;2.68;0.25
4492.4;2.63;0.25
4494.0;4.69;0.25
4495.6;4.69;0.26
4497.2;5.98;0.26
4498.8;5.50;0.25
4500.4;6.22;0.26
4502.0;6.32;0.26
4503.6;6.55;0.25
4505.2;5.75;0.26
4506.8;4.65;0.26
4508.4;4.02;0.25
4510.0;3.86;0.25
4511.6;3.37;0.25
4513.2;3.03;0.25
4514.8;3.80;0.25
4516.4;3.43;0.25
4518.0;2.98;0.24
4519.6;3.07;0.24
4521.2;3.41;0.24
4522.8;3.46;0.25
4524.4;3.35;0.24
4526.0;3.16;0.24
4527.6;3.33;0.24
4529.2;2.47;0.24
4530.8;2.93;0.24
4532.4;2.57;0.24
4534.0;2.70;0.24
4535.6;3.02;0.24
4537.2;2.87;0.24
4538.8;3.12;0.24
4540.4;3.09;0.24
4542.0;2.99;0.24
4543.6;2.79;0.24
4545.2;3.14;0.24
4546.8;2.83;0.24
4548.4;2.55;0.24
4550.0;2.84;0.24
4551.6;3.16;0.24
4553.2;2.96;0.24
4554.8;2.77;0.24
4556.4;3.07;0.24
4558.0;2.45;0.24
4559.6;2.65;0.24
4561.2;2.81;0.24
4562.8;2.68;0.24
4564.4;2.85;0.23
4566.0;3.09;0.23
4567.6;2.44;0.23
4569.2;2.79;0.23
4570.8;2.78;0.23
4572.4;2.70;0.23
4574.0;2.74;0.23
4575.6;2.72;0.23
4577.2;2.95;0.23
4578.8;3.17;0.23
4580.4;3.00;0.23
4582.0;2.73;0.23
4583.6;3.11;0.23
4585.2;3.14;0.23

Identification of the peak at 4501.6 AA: Ly-alpha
